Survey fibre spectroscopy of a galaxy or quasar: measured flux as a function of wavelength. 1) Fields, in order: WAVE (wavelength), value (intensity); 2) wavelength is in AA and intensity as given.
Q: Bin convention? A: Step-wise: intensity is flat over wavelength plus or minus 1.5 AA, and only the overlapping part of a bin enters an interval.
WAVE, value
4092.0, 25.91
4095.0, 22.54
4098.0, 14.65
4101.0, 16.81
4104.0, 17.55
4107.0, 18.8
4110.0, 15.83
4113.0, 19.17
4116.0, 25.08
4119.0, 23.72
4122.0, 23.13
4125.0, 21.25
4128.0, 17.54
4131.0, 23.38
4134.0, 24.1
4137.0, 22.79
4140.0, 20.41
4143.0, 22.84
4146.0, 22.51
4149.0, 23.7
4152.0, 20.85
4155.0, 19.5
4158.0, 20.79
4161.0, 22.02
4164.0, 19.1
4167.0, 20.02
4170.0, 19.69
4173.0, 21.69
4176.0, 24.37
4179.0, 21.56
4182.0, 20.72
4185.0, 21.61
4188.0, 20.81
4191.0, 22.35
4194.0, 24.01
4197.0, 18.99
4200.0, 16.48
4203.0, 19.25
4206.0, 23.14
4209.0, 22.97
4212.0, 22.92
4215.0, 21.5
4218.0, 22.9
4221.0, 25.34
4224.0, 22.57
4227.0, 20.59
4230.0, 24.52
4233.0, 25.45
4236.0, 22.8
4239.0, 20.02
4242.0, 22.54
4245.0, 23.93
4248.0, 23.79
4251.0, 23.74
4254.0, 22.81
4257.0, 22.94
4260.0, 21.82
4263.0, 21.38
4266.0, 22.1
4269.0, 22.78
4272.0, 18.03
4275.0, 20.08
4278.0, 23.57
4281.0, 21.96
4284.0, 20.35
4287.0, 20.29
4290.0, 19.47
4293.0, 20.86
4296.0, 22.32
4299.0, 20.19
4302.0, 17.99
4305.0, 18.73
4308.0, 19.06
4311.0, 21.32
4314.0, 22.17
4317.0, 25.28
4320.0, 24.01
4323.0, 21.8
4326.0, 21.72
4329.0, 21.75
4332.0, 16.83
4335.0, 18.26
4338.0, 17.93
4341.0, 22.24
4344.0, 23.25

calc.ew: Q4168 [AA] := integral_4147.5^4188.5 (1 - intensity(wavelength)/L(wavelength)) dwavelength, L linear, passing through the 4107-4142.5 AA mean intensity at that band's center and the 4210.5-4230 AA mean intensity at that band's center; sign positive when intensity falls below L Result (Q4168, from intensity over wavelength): 1.6 AA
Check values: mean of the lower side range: 21.4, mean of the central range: 21.2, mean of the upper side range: 22.8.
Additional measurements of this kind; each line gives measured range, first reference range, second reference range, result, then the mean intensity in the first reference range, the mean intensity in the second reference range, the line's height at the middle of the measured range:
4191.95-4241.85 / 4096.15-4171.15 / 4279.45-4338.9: -3.6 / 20.6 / 20.6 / 20.6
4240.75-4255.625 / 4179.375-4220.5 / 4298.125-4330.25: -1.4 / 21.5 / 21.3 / 21.4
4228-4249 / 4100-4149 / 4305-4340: -2.3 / 21.1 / 20.8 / 20.9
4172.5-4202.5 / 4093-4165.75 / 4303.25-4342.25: -0.5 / 20.8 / 20.8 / 20.8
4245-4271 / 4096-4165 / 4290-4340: -2.5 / 20.7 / 20.6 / 20.6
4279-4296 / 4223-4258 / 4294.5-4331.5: 0.8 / 23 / 21.2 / 21.9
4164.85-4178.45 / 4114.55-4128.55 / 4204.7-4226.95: 0.8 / 22.4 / 22.9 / 22.7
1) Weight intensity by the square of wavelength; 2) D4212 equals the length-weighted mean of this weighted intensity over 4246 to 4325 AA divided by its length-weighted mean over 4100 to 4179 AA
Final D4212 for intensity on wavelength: 1.09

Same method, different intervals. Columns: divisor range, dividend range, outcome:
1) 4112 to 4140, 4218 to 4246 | 1.09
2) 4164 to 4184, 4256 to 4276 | 1.05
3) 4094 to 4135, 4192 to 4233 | 1.15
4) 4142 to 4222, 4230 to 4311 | 1.04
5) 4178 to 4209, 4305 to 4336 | 1.07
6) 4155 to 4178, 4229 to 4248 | 1.14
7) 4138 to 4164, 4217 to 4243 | 1.11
